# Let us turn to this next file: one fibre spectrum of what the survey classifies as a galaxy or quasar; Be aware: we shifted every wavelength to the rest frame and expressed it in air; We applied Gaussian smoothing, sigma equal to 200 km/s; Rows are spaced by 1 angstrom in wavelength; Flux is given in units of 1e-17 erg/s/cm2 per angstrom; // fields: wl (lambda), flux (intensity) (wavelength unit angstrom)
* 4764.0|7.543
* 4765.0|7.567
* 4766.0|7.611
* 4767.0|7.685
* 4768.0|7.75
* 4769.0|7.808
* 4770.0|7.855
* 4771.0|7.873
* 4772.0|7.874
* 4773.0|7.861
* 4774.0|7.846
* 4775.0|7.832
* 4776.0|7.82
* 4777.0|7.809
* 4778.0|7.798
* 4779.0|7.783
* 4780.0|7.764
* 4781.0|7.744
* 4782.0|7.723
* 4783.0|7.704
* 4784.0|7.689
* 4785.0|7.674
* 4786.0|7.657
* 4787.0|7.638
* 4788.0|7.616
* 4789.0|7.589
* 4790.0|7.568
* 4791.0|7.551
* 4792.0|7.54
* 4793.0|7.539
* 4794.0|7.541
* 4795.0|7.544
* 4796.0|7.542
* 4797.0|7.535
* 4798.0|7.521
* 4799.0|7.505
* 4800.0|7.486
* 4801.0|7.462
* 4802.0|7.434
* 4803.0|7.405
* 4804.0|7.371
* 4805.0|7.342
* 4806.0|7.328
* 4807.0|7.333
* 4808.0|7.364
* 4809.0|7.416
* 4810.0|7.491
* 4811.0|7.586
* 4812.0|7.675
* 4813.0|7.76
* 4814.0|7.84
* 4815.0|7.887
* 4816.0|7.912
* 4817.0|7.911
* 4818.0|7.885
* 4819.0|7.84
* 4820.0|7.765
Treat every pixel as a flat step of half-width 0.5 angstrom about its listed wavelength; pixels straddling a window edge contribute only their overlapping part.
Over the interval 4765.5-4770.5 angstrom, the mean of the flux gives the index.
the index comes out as 7.74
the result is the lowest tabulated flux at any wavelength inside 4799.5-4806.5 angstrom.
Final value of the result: 7.328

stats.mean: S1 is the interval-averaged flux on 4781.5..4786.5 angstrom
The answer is 7.69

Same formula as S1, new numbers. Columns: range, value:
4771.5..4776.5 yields 7.85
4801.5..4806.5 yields 7.38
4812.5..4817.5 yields 7.86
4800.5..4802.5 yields 7.45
